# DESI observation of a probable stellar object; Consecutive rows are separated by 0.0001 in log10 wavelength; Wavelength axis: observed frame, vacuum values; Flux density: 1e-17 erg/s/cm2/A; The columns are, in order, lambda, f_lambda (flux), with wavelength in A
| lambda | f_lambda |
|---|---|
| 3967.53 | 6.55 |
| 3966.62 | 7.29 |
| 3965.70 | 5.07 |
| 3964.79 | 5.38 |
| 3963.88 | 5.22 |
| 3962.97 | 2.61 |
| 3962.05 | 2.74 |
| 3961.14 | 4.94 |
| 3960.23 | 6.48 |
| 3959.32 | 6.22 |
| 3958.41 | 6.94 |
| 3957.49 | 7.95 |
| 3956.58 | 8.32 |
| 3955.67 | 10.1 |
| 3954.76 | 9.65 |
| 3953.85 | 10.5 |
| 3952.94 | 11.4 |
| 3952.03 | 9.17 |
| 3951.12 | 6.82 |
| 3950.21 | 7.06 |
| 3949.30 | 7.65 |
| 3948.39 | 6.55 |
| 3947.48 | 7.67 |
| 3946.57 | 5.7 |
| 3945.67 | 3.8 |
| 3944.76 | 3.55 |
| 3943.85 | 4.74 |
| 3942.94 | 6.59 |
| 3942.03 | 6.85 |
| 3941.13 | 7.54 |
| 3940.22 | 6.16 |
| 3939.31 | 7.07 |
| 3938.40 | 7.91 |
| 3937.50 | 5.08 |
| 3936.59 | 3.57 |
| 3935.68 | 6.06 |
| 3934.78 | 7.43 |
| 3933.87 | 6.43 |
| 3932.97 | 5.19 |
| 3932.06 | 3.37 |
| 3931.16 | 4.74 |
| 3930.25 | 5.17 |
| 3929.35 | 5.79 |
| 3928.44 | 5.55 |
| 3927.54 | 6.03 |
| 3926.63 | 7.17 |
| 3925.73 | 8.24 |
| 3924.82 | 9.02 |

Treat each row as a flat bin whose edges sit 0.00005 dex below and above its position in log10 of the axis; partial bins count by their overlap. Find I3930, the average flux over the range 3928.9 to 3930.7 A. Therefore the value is 5.49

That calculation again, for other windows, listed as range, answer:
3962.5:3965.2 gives 4.38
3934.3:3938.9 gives 6.02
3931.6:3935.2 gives 5.59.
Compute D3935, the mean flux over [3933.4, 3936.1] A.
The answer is 6.65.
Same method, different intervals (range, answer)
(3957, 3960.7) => 6.9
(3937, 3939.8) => 6.63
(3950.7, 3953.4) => 9.16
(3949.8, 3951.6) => 6.97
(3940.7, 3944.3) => 6.43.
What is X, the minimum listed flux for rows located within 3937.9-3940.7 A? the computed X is 6.16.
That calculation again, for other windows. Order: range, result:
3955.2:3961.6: 4.94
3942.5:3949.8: 3.55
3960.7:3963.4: 2.61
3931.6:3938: 3.37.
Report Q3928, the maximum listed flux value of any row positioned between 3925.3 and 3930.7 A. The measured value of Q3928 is 8.24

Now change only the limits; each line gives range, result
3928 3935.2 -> 7.43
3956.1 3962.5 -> 8.32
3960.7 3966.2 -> 5.38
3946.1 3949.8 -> 7.67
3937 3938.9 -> 7.91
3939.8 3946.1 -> 7.54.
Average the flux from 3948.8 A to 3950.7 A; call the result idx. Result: 7.32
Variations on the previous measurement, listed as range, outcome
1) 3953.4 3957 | 9.66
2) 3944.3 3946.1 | 3.67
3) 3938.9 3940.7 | 6.6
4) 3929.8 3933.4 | 4.61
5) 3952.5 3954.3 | 10.9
